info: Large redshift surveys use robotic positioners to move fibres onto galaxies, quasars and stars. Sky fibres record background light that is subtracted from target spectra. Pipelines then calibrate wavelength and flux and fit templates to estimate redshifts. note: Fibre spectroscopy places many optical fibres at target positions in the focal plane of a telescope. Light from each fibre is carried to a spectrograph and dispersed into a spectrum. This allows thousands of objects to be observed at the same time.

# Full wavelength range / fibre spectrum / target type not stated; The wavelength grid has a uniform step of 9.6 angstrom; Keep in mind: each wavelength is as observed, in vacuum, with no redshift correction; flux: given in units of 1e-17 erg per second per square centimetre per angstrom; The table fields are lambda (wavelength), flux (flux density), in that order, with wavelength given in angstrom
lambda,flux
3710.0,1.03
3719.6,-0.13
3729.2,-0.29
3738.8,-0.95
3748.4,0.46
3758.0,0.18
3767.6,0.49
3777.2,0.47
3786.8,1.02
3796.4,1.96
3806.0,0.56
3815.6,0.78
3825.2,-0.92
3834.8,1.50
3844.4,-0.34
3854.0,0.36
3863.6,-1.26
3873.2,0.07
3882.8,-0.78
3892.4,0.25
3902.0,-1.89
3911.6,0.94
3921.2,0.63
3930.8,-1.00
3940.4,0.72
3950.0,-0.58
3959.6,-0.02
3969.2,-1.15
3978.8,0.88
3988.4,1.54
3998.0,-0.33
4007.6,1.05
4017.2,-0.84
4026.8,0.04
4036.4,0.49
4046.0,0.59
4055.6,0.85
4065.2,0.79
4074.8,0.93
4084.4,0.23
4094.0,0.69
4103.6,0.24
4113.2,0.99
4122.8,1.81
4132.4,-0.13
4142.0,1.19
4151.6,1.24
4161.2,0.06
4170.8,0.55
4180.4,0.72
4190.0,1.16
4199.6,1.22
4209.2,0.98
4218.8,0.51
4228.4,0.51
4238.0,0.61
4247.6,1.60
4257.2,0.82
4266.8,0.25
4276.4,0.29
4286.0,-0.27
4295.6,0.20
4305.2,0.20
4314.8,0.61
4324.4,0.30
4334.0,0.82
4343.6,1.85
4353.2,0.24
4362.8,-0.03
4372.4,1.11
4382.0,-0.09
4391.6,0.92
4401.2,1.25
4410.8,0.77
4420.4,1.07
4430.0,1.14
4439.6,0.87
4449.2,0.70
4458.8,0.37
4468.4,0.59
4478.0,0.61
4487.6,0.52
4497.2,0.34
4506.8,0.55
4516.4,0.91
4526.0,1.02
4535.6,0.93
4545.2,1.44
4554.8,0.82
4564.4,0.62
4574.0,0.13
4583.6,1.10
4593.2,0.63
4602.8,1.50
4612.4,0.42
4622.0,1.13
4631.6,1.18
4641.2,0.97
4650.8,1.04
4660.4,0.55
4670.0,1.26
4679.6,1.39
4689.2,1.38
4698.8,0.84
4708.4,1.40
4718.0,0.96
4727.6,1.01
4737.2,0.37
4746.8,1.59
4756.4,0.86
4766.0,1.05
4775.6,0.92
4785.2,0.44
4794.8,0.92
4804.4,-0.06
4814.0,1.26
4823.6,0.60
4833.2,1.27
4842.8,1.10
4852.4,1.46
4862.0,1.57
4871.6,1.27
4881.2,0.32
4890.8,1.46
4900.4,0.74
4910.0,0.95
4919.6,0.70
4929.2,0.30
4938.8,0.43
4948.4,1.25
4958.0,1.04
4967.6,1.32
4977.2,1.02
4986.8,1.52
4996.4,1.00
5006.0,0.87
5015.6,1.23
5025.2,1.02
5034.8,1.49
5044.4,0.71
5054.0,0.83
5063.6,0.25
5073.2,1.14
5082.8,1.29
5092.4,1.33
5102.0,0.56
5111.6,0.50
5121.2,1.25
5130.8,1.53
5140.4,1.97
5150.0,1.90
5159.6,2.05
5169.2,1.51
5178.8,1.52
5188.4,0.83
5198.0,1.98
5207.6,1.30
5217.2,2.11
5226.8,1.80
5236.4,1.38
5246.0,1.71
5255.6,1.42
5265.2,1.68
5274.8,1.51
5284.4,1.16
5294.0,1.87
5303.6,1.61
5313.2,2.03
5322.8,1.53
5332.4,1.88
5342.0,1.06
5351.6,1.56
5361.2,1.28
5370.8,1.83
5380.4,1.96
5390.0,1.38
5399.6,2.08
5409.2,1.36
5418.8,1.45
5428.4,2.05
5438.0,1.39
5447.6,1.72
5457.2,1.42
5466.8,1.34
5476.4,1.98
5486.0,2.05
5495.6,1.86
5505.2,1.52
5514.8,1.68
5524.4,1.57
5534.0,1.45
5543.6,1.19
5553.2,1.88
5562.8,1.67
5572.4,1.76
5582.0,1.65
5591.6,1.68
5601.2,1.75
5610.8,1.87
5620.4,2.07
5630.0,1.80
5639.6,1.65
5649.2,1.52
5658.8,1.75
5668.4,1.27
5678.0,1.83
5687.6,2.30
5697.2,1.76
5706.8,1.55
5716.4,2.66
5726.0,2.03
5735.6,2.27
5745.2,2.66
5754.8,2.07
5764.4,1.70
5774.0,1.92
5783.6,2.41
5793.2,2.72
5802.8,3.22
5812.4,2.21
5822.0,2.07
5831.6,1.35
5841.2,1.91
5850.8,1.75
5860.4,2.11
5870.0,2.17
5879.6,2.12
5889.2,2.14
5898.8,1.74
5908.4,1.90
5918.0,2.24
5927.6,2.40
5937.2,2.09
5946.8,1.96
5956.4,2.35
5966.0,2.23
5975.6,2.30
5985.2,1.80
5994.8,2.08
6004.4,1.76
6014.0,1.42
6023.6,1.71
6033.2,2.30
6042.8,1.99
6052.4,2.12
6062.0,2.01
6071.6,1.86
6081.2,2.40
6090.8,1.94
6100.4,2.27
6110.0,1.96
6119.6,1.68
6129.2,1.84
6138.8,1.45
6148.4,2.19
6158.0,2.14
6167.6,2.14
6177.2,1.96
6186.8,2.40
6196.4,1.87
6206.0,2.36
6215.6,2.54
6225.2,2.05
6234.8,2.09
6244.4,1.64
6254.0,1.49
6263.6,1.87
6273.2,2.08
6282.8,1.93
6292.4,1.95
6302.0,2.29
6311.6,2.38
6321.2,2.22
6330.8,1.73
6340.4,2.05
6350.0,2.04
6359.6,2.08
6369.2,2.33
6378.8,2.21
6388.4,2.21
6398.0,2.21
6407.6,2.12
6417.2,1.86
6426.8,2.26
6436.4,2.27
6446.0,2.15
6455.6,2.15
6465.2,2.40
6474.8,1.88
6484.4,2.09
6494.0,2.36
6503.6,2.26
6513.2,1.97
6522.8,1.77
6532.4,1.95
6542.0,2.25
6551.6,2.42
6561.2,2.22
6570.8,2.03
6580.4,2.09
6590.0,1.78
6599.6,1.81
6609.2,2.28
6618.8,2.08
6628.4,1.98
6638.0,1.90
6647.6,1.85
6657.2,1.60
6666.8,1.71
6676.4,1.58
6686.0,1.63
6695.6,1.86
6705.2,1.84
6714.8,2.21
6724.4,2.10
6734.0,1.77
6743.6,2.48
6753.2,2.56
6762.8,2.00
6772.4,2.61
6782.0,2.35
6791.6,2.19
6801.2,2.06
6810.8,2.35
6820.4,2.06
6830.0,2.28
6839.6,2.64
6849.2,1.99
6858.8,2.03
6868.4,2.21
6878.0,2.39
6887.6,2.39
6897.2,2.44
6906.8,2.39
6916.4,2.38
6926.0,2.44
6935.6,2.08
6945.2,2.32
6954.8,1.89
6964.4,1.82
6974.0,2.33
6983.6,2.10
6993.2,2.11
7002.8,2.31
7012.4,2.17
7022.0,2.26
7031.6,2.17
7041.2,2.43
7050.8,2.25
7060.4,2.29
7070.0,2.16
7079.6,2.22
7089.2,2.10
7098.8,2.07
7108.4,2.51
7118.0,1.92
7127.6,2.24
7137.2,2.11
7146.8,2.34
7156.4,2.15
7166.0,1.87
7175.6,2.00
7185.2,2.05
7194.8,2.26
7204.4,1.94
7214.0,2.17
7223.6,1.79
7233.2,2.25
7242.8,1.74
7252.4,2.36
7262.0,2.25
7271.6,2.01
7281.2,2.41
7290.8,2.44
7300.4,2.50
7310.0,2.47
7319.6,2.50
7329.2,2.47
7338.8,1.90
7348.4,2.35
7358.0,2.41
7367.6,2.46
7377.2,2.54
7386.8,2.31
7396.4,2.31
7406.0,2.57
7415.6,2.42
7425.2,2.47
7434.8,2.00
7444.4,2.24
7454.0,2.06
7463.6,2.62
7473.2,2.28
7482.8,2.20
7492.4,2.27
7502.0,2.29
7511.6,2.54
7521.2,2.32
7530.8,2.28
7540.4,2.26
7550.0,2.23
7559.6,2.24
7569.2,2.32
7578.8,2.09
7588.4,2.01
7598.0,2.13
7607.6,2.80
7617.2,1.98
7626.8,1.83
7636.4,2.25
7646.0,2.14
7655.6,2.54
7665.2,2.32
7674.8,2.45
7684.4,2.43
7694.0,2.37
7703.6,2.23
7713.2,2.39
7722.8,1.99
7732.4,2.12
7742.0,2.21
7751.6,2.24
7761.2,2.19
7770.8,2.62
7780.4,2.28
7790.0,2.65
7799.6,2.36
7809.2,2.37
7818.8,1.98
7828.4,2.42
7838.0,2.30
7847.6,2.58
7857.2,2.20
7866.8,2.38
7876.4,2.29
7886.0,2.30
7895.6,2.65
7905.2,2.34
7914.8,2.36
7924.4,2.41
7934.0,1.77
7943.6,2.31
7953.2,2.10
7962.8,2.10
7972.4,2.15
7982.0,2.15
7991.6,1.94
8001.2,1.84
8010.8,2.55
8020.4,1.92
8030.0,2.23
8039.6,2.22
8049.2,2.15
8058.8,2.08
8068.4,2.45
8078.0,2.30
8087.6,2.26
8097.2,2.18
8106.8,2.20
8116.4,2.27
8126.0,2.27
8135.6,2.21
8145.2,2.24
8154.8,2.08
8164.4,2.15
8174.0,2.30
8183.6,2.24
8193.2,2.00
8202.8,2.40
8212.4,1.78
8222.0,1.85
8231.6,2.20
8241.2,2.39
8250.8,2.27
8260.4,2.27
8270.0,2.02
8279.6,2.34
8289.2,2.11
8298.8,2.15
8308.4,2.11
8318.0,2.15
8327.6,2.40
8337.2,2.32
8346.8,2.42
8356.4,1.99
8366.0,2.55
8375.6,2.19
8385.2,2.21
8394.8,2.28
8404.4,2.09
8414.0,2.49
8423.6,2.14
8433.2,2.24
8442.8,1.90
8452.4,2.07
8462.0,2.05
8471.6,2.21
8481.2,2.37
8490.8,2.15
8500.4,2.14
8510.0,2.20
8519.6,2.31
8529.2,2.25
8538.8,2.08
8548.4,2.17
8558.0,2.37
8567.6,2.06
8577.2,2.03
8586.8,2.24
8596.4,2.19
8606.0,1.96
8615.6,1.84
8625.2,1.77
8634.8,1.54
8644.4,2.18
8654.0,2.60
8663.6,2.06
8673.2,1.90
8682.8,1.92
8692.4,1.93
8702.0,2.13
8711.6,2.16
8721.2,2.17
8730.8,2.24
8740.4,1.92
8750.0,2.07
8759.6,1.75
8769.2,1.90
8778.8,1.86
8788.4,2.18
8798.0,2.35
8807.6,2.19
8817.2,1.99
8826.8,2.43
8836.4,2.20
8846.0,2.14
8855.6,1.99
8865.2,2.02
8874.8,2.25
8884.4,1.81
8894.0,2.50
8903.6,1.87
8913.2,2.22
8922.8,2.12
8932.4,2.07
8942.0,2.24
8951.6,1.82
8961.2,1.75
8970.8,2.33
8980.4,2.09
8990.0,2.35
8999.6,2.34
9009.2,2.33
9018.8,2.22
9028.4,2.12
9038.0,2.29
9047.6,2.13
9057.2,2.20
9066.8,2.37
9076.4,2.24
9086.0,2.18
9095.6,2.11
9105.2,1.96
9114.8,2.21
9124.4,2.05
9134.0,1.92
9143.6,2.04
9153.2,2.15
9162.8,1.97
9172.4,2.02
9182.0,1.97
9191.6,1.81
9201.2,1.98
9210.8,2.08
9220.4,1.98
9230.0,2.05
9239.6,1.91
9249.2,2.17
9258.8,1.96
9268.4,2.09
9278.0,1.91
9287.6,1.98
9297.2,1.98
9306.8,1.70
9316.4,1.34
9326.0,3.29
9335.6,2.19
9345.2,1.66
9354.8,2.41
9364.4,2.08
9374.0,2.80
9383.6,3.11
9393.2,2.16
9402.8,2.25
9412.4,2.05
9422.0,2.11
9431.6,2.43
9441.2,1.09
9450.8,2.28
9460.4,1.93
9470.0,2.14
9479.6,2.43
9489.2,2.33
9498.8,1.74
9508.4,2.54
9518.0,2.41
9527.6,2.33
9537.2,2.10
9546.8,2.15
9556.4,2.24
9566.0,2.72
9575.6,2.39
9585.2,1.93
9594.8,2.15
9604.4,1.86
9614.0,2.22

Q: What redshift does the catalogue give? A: 0.287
